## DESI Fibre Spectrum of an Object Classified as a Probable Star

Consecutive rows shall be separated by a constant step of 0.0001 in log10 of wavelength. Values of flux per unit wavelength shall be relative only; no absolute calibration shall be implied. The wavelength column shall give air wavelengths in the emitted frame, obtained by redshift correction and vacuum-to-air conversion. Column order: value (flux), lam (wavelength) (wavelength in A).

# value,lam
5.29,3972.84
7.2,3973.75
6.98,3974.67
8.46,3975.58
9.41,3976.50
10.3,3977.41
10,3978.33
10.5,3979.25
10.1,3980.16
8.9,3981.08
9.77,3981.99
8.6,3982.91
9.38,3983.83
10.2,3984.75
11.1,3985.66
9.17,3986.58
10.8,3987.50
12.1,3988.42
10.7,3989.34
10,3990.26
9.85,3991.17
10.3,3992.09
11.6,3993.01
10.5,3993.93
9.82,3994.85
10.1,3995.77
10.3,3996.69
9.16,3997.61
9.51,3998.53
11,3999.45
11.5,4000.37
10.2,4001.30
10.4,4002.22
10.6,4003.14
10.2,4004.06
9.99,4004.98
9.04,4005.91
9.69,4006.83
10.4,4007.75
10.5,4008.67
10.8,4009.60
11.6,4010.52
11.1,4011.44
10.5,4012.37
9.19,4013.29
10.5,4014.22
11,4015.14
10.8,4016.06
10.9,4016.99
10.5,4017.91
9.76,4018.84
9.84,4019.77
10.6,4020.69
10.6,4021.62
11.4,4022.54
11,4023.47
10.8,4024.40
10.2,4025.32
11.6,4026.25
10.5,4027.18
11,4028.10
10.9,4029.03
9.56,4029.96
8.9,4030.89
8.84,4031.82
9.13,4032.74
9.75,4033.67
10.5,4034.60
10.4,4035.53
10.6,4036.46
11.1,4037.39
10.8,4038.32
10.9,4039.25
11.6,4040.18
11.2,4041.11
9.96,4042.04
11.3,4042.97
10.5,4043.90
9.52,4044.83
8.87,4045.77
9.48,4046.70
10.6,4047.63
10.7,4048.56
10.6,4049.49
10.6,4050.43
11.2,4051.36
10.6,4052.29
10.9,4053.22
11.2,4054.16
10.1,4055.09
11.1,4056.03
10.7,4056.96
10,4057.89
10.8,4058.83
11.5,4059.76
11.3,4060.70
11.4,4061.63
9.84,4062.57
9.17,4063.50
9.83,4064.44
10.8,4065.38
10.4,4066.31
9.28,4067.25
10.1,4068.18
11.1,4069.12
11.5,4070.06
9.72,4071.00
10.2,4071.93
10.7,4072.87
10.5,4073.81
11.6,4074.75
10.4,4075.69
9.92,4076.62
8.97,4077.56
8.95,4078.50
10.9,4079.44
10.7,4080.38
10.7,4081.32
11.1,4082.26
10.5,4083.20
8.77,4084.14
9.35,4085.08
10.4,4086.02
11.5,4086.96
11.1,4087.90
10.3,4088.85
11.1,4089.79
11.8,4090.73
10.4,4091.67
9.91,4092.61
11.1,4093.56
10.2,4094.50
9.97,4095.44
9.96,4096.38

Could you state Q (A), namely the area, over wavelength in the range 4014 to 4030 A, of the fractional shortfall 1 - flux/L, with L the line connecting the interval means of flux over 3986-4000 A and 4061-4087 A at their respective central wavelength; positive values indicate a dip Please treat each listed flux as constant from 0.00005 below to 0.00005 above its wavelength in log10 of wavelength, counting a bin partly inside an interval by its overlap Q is -0.5 A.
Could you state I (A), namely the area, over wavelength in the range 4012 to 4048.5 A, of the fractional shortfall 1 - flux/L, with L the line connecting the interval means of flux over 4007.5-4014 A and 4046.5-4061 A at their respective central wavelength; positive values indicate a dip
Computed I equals 0.9 A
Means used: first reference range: 10.6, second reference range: 10.7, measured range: 10.4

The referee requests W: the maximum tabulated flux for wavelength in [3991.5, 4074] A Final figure 11.6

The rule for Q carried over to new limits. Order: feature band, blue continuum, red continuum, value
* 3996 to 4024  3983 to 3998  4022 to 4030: 0.45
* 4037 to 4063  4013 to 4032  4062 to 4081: -0.84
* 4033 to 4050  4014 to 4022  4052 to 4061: 0.38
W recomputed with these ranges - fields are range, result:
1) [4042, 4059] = 11.3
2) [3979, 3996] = 12.1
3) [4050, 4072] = 11.5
